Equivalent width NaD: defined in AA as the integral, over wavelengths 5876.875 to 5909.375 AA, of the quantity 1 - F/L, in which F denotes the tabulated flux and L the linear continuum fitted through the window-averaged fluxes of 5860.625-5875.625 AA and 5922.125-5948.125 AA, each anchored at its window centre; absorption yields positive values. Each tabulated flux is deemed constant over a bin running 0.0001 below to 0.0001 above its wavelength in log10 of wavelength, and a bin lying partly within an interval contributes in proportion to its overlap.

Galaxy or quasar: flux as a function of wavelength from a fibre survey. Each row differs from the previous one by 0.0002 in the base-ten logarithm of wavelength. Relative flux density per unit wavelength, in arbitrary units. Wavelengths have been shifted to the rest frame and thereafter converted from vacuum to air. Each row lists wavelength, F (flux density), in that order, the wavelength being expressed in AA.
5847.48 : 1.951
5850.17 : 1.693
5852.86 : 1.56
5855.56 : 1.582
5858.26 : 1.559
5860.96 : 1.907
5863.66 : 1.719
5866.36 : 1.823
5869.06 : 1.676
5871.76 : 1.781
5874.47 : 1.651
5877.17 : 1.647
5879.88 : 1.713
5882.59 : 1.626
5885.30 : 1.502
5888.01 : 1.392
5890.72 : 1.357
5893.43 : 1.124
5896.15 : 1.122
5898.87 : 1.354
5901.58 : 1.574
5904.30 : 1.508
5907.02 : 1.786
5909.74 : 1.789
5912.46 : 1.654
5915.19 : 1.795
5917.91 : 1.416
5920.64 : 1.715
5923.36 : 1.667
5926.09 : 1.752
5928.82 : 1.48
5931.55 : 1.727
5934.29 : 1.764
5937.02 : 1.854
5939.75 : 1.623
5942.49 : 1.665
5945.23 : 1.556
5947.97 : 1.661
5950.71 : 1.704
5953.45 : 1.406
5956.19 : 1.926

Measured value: 4.6 AA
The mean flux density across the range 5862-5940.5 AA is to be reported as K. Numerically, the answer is 1.61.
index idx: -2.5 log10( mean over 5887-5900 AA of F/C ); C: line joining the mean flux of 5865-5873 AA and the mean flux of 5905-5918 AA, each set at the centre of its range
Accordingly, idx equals 0.34 mag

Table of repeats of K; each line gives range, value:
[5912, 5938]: 1.68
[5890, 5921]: 1.51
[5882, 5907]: 1.41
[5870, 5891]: 1.6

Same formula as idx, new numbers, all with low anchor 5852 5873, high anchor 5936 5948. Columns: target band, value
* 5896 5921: 0.06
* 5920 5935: 0.00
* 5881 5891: 0.14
